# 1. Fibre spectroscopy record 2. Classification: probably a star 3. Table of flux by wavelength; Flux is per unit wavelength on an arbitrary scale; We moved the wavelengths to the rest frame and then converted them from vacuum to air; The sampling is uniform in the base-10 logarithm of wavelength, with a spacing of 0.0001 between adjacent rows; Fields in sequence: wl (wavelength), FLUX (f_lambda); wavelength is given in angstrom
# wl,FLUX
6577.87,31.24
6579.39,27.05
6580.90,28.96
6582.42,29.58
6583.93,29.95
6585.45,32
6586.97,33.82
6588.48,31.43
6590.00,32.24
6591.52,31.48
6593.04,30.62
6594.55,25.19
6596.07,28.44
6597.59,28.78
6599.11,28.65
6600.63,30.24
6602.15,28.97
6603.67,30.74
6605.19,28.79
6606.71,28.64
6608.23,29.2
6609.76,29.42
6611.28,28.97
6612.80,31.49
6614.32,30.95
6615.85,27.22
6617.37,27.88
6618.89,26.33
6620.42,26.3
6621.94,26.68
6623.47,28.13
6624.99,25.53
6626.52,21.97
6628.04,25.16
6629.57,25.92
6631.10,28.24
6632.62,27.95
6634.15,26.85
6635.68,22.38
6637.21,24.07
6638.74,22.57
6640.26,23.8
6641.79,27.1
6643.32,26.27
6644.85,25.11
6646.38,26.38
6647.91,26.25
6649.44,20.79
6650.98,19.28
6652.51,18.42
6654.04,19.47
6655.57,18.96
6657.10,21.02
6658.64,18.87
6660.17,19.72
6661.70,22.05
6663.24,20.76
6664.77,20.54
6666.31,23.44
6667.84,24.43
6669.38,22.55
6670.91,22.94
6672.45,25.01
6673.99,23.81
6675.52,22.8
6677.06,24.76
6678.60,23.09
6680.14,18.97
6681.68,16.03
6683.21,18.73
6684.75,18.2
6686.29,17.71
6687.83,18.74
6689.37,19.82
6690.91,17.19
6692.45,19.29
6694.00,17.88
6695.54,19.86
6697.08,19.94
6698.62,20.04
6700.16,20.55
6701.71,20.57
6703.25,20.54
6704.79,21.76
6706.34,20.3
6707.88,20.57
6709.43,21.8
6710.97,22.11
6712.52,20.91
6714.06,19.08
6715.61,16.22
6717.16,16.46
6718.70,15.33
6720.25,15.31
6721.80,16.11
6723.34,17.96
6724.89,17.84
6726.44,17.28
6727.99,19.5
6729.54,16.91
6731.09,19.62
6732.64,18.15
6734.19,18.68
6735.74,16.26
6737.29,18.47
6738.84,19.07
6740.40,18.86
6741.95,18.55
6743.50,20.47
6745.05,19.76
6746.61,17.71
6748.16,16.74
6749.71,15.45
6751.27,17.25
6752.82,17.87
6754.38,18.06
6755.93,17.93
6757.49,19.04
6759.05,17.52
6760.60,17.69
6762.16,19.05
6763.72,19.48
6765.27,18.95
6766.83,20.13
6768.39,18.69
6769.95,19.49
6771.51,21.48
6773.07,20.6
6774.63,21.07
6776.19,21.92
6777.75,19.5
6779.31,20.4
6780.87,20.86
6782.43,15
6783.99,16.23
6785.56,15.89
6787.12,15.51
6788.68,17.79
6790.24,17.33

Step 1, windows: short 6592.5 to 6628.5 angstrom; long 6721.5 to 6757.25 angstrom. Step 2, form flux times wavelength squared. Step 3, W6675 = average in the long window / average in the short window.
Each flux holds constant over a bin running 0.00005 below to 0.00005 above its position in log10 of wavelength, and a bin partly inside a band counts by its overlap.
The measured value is 0.67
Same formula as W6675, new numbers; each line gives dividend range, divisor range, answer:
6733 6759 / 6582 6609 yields 0.63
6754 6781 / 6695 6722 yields 1.03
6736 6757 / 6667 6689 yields 0.87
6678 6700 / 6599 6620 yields 0.67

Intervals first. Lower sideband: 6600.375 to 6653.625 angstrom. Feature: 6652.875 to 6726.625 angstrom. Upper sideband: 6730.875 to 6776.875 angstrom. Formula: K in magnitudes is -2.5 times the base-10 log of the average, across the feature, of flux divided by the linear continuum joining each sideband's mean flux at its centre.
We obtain 0.13 mag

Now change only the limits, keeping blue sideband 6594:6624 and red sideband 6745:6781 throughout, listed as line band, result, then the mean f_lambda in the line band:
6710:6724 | 0.22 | 17.8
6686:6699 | 0.23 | 19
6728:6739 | 0.15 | 18.2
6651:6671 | 0.21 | 20.9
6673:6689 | 0.18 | 20.3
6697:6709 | 0.11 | 20.6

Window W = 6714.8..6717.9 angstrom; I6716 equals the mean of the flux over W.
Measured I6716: 16.3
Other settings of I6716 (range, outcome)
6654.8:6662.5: 20.1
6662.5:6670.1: 22.3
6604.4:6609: 28.9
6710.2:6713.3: 21.5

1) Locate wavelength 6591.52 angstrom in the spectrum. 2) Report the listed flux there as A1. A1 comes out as 31.48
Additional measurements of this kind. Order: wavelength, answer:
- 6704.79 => 21.76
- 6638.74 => 22.57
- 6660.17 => 19.72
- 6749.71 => 15.45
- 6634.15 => 26.85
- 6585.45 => 32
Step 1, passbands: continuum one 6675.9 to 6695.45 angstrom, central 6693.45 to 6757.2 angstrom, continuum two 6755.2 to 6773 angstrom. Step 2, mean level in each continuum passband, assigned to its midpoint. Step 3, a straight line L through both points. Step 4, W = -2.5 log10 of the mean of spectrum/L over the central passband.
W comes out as 0.03 mag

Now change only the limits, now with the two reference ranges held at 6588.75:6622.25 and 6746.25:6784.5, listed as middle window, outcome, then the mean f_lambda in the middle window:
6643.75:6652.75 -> 0.14 mag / 23.1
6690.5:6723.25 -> 0.18 mag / 19.1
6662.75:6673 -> 0.10 mag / 22.8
